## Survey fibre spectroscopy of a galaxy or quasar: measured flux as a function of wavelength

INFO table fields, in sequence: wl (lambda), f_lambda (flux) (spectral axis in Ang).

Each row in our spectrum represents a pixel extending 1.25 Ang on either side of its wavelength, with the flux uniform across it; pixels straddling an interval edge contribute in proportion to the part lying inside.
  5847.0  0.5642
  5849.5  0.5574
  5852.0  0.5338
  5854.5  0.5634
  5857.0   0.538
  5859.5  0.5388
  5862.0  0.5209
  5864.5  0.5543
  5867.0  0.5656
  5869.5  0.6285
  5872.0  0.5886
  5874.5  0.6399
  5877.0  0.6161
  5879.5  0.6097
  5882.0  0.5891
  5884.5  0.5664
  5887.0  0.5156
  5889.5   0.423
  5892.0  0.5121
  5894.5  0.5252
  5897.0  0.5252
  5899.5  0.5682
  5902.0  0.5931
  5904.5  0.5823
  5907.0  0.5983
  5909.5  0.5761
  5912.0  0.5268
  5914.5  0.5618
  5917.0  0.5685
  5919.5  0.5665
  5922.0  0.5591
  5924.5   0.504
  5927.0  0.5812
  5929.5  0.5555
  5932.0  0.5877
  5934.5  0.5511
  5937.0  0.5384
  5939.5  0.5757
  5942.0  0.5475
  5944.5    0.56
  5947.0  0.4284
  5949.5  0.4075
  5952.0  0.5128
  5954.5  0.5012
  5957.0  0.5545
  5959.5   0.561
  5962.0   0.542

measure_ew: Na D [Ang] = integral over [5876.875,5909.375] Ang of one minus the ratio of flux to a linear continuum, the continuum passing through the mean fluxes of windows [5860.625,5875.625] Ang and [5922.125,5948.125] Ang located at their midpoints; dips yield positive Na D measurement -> 0.8 Ang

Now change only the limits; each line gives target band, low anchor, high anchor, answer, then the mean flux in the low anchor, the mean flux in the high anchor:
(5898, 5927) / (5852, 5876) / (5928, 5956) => -1.2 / 0.569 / 0.525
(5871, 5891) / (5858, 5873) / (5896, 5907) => 0.0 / 0.565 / 0.572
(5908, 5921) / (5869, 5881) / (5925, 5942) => 0.4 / 0.615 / 0.561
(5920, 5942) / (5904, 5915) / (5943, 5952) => -1.8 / 0.569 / 0.474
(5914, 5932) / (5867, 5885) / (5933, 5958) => -0.4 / 0.604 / 0.518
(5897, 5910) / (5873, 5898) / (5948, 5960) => -0.9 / 0.553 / 0.502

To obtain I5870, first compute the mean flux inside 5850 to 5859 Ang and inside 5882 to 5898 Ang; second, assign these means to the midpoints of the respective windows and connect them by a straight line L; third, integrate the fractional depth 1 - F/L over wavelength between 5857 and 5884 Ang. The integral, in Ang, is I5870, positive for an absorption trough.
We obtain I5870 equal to -2.5 Ang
